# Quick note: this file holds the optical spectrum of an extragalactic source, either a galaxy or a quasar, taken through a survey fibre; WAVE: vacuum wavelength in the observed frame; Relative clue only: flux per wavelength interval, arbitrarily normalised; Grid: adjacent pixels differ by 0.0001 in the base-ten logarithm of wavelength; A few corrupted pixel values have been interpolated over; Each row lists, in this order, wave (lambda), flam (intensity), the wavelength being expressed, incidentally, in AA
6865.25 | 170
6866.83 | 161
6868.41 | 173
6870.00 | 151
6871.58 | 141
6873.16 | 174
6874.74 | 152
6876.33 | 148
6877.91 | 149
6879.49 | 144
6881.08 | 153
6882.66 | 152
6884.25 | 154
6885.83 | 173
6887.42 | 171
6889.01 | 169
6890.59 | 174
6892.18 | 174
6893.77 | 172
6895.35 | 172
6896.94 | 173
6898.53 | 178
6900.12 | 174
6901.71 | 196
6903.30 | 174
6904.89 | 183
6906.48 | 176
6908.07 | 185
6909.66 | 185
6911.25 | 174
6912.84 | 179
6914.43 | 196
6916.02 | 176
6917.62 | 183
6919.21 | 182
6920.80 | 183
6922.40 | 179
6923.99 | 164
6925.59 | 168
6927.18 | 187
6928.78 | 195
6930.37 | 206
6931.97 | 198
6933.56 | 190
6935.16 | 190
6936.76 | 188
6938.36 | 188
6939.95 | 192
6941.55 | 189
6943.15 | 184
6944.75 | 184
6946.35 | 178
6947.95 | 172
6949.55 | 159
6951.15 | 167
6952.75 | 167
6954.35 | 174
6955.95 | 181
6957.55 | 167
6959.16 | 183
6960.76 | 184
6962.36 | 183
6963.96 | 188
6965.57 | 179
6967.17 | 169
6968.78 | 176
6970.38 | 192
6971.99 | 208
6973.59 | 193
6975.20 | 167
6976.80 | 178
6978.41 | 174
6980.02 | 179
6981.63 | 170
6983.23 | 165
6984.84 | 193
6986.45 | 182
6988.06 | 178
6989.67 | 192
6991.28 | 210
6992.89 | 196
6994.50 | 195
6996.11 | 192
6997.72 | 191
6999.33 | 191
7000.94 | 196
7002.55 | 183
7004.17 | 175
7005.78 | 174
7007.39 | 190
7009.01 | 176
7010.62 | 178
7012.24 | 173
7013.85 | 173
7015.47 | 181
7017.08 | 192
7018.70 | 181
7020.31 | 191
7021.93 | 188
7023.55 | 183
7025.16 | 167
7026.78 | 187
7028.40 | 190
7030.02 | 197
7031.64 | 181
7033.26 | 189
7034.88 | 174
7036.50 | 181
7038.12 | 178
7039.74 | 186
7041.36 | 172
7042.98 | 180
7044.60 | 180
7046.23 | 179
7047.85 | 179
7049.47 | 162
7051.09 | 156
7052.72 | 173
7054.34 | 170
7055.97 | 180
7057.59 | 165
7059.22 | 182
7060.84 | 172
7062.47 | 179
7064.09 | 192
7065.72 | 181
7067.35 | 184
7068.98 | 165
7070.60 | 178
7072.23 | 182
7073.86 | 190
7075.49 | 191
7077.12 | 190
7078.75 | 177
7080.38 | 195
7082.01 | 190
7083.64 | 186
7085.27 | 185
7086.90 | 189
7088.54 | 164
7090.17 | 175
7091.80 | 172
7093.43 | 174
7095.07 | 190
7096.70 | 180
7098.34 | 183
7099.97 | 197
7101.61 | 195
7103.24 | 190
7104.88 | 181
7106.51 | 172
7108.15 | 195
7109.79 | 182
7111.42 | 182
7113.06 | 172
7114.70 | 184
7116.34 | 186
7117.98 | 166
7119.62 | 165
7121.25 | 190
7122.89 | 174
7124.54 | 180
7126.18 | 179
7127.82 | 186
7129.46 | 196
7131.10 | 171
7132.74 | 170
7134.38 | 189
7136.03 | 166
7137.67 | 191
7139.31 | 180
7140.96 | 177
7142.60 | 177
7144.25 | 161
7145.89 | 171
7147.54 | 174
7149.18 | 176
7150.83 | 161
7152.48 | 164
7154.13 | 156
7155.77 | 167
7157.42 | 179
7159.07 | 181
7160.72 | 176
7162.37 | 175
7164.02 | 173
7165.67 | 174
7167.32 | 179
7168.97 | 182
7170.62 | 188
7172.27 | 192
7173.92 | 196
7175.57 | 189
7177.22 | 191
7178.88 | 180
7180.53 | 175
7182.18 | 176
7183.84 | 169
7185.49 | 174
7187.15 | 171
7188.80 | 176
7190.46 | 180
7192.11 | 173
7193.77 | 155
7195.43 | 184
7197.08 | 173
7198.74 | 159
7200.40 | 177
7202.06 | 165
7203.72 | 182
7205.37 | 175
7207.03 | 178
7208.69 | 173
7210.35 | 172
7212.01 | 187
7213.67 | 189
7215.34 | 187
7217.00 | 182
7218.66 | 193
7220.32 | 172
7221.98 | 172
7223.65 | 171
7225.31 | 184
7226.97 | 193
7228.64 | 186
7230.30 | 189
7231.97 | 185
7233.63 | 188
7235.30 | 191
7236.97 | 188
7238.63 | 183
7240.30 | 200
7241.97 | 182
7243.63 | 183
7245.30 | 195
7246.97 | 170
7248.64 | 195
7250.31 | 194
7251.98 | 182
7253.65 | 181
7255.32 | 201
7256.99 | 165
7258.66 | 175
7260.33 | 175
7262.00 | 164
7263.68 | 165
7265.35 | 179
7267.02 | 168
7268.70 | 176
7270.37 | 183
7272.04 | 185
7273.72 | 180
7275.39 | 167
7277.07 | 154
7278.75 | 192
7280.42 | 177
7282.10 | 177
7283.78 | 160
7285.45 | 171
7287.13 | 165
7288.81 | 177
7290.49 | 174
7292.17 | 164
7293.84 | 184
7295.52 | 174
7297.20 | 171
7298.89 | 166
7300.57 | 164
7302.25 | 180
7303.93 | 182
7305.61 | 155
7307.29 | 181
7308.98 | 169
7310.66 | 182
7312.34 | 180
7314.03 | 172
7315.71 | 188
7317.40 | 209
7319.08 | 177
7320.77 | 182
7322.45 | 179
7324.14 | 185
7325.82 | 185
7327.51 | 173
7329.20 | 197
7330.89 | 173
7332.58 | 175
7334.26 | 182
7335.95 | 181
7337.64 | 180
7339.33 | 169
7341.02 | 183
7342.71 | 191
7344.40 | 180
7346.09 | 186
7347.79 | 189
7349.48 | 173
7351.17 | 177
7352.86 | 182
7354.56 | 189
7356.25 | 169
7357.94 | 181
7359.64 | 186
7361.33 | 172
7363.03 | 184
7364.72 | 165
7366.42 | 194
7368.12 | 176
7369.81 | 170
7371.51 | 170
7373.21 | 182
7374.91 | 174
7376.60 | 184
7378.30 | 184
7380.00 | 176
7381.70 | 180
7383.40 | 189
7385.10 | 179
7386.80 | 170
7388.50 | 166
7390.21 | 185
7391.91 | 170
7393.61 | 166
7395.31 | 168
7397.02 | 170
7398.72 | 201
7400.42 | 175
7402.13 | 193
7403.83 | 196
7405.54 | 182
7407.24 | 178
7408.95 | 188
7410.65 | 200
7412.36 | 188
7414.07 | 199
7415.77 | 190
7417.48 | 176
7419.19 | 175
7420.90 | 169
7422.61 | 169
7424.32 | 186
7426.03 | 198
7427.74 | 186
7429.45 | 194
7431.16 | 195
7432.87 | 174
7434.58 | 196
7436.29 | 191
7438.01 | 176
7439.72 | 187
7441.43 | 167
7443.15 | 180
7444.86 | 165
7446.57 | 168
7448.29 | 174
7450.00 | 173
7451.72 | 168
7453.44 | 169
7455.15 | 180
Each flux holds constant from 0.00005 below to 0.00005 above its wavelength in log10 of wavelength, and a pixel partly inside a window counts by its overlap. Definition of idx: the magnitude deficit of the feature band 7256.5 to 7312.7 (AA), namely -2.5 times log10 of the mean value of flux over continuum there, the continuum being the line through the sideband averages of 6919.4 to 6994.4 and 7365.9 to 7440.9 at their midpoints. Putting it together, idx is 0.06 mag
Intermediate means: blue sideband 182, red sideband 182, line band 173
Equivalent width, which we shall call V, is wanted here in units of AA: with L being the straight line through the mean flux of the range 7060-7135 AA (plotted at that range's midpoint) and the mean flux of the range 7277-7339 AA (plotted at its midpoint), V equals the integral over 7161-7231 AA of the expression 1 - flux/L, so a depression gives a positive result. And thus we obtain 0.3 AA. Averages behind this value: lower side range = 182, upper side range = 177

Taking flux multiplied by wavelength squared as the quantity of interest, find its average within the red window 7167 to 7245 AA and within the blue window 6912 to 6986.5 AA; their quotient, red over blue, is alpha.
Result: 1.1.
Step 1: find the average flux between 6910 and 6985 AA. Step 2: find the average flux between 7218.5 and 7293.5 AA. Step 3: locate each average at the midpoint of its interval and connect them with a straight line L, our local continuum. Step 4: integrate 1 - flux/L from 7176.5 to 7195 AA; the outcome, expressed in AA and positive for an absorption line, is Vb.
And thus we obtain 0.52 AA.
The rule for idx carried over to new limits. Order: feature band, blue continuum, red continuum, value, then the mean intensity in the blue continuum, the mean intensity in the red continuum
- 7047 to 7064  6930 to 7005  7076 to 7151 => 0.05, 184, 180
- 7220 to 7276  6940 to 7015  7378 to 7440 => 0.00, 182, 183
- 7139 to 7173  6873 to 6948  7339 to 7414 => 0.03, 177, 180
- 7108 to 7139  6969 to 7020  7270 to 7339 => 0.01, 184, 177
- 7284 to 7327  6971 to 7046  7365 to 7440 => 0.04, 184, 182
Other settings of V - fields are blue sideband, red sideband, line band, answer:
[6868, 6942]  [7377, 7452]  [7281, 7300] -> 0.9 AA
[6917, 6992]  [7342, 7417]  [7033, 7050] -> 0.4 AA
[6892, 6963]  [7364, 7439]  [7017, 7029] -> -0.2 AA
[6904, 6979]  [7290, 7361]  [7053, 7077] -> 0.2 AA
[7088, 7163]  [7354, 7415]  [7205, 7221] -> -0.2 AA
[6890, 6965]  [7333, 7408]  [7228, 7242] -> -0.7 AA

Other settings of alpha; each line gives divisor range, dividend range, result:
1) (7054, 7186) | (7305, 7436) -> 1.08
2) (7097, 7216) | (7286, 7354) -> 1.05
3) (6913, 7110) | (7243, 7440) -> 1.08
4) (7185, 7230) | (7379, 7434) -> 1.09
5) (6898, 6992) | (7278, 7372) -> 1.09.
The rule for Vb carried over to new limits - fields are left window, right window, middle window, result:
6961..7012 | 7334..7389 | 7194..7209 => 0.7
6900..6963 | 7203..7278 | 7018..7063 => 0.7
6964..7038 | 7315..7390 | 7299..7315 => 0.6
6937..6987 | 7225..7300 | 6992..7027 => -0.9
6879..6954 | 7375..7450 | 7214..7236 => -0.5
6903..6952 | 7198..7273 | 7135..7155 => 1.1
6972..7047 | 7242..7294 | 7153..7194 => 0.4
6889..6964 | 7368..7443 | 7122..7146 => 0.4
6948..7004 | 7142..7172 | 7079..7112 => -1.4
